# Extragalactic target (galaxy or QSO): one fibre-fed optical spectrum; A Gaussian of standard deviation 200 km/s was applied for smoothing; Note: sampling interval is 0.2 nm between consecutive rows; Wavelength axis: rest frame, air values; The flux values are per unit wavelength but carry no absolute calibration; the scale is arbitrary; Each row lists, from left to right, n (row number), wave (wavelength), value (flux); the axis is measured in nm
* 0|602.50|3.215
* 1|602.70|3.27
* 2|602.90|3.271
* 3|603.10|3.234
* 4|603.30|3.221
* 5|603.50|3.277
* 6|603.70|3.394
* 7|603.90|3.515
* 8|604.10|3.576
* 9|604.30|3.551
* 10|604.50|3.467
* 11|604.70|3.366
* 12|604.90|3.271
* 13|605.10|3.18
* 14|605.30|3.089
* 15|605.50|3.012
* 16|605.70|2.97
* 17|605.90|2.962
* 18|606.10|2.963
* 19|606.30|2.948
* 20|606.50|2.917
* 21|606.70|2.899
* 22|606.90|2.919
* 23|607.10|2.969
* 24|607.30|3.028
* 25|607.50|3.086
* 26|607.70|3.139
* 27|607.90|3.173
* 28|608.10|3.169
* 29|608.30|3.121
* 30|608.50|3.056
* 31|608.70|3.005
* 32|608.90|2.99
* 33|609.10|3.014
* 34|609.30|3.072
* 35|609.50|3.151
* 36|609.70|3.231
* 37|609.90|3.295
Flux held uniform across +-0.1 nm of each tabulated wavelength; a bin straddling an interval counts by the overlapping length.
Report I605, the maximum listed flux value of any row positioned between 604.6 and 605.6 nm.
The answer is 3.366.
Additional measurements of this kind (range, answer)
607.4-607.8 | 3.139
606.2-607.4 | 3.028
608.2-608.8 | 3.121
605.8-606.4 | 2.963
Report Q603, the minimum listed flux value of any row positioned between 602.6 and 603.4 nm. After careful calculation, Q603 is 3.221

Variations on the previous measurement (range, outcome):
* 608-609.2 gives 2.99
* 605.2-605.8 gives 2.97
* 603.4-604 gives 3.277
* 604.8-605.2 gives 3.18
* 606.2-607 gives 2.899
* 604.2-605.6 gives 3.012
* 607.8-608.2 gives 3.169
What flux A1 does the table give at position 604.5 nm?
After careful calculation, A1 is 3.467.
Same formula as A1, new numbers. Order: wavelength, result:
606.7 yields 2.899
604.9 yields 3.271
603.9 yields 3.515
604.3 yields 3.551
